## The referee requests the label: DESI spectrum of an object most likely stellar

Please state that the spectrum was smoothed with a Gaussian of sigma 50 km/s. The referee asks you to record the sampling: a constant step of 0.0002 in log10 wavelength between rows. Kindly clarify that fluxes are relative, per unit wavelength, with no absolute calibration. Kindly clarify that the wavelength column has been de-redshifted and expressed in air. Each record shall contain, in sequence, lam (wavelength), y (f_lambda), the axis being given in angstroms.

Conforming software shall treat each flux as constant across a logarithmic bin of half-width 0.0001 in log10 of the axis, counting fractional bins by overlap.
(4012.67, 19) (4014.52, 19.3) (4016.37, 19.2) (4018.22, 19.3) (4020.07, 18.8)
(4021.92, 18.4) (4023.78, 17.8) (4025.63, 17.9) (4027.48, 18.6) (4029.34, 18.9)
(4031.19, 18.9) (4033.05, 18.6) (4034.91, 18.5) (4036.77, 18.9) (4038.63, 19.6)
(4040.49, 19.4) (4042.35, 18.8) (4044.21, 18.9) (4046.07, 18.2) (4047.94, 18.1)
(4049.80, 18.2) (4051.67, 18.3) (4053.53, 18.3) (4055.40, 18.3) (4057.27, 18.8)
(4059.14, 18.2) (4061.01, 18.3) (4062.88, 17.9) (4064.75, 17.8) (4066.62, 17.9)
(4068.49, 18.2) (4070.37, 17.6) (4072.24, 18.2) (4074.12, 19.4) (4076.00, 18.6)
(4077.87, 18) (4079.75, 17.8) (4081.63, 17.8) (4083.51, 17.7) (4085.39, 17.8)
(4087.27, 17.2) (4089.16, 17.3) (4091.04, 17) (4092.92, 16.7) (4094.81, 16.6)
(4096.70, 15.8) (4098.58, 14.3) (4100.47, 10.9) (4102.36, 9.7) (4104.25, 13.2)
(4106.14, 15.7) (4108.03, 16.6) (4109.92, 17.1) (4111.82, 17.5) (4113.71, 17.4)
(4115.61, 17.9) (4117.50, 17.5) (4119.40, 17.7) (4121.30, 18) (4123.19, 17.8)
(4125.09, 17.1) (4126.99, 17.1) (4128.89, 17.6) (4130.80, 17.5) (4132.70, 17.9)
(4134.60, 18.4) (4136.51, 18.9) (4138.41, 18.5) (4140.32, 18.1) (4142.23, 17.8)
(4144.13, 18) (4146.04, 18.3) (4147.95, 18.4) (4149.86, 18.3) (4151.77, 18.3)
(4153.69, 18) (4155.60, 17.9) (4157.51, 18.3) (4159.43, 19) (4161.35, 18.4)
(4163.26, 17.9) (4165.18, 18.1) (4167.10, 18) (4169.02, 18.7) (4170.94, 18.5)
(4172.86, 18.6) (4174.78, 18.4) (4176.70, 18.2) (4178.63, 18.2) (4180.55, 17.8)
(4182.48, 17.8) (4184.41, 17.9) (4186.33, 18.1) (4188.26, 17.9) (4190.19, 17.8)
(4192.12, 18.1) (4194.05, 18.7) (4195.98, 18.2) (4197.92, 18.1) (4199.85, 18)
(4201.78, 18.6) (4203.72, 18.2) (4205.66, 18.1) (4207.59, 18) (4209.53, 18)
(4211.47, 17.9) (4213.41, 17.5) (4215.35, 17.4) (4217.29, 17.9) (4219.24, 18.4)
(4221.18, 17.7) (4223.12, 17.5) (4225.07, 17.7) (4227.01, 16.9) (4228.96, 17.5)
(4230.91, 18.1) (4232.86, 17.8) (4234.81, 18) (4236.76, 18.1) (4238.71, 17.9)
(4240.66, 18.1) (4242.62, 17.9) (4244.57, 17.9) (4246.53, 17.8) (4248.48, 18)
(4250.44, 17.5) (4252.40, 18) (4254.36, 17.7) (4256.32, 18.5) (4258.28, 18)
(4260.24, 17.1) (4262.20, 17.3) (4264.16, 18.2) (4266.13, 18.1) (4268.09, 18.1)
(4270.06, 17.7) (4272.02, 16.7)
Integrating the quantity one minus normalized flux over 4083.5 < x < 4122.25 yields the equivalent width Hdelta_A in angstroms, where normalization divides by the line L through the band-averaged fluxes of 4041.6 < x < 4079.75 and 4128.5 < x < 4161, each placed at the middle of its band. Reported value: 4.47 angstroms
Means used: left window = 18.3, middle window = 16.1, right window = 18.2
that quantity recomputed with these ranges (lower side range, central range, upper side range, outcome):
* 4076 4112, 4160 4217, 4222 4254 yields -3.0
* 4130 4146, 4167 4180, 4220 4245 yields -0.3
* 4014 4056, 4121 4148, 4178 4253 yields 0.5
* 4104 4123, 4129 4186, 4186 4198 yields -1.8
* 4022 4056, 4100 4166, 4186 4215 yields 3.4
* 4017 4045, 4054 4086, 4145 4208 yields 0.8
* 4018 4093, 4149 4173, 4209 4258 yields -0.4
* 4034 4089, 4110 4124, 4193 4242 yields 0.4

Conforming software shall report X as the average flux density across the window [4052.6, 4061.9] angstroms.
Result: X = 18.4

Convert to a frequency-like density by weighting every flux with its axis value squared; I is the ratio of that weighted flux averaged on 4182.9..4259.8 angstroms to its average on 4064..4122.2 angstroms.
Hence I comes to 1.14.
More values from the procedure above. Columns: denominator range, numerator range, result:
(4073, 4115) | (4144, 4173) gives 1.15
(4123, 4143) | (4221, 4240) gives 1.04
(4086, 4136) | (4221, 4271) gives 1.15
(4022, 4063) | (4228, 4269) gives 1.07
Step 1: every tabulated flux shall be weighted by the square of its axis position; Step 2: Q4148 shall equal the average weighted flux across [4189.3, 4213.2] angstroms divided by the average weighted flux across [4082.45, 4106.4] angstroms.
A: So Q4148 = 1.24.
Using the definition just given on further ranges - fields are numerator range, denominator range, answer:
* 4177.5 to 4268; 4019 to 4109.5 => 1.10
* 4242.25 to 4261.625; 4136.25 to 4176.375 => 1.02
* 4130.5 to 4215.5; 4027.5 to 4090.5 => 1.05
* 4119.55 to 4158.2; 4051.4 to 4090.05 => 1.03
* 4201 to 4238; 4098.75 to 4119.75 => 1.22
